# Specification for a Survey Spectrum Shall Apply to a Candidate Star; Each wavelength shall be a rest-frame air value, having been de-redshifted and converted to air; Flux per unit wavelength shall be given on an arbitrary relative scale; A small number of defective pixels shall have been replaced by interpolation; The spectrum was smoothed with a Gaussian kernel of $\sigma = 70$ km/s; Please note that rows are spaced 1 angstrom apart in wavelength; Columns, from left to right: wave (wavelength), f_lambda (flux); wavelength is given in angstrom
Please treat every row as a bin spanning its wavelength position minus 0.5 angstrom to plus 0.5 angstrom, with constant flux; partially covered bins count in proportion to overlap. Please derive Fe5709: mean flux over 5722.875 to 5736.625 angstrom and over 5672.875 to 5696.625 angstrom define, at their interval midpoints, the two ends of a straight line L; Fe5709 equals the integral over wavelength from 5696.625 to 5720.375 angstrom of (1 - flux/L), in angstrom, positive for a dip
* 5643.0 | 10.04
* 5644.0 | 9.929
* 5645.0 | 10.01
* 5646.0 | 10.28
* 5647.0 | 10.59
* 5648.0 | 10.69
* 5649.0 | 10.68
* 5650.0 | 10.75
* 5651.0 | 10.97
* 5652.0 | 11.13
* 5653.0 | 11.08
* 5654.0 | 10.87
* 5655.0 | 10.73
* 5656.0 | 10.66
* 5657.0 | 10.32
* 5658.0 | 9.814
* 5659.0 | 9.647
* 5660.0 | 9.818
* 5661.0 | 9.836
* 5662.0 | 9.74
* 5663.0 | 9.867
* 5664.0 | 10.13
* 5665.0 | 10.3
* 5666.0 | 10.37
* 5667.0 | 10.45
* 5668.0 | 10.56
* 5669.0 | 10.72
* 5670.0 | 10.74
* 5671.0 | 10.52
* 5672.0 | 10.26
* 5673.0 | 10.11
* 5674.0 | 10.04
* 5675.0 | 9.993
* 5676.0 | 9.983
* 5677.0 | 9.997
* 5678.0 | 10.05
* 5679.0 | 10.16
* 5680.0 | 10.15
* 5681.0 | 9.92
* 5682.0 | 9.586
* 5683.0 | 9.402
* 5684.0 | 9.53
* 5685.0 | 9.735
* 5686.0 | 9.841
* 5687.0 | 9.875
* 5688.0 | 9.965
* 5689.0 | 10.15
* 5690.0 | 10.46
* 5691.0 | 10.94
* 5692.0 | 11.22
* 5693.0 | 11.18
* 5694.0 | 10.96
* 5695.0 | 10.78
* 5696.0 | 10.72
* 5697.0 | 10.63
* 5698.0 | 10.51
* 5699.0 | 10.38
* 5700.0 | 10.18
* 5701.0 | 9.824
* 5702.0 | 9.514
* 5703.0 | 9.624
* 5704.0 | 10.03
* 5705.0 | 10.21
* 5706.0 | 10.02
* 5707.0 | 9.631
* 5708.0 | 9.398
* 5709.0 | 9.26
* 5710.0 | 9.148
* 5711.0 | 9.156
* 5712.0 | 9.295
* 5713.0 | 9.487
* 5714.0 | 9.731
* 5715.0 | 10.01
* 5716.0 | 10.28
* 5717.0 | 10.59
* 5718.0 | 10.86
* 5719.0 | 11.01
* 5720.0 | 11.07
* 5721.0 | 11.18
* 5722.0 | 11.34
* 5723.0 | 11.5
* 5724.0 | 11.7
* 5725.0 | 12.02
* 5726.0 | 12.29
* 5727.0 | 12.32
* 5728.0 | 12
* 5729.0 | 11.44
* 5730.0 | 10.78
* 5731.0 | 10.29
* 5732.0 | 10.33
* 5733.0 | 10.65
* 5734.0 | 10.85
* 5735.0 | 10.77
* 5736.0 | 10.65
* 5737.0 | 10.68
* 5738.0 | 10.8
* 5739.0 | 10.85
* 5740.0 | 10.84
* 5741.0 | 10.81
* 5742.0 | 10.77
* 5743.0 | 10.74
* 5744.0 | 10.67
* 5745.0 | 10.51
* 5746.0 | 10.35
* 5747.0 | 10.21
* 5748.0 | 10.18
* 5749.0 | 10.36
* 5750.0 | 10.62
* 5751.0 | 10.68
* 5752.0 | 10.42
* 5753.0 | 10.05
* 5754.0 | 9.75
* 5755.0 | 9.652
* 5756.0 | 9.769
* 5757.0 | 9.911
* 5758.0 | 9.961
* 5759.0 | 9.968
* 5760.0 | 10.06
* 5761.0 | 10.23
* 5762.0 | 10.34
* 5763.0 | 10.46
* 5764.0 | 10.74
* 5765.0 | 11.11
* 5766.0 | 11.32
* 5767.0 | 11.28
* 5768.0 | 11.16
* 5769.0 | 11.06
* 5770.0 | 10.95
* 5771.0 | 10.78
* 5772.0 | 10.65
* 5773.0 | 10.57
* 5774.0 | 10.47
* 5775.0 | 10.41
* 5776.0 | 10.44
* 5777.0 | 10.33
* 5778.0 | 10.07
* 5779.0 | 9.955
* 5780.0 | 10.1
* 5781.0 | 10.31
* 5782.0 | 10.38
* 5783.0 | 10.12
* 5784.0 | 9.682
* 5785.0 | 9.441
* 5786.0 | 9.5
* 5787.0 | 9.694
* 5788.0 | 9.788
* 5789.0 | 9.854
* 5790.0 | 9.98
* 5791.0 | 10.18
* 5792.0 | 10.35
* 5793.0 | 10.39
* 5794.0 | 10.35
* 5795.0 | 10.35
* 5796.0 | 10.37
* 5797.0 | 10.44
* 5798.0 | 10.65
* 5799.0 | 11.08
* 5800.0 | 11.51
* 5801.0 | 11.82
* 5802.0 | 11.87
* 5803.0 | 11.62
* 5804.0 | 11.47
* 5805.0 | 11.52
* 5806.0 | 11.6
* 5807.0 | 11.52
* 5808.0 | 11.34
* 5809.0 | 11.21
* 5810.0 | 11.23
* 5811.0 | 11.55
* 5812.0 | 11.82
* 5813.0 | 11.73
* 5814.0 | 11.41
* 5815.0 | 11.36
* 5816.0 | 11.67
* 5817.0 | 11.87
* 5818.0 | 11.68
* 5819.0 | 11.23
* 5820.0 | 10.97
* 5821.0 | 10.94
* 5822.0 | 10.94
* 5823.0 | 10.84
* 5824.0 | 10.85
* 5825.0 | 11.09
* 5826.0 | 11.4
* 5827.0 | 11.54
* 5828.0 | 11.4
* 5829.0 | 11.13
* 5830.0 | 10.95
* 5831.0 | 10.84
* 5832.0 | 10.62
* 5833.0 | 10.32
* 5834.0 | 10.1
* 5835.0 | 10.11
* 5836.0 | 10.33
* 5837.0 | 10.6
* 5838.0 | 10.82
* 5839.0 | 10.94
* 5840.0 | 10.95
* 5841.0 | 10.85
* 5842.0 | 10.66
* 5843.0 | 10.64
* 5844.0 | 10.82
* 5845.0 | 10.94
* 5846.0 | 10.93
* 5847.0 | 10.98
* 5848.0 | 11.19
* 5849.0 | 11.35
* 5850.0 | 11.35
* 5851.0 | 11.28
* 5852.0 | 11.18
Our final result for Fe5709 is 1.7 angstrom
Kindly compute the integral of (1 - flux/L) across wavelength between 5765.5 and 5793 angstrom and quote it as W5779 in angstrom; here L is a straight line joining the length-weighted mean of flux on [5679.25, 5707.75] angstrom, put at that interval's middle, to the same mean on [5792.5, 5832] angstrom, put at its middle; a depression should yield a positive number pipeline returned 1.5 angstrom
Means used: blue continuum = 10.2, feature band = 10.3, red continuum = 11.2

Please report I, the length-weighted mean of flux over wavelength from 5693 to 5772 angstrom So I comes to 10.5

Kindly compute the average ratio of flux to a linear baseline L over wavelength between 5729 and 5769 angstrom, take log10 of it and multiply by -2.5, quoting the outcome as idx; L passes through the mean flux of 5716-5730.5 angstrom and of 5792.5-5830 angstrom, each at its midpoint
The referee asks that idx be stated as 0.08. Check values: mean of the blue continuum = 11.4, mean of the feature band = 10.5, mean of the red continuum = 11.2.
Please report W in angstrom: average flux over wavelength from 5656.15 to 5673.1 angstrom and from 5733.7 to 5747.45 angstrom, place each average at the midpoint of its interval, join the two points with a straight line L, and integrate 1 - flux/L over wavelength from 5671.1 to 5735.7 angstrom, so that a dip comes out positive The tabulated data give 0.4 angstrom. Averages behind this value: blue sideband 10.2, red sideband 10.7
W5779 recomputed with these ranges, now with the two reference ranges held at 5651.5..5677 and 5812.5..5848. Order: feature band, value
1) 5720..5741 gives -1.15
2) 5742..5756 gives 0.44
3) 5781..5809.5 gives 0.54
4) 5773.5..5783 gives 0.45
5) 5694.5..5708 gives 0.42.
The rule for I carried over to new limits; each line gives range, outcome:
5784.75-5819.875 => 11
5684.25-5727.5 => 10.4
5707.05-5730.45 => 10.7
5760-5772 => 10.8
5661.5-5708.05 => 10.2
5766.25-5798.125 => 10.3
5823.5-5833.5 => 11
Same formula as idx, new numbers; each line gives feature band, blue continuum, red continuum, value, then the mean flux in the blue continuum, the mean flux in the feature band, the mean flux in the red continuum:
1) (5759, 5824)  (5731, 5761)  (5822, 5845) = -0.02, 10.4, 10.8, 10.8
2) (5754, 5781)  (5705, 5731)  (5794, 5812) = 0.05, 10.6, 10.4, 11.2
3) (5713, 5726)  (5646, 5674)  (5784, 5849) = -0.03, 10.4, 10.9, 10.9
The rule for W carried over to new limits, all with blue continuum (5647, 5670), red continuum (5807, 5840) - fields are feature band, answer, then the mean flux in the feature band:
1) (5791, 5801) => 0.3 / 10.6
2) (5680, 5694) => 0.5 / 10.2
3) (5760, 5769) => 0.0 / 10.8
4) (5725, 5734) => -0.5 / 11.3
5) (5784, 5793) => 0.9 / 9.87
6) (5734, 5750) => 0.2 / 10.6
